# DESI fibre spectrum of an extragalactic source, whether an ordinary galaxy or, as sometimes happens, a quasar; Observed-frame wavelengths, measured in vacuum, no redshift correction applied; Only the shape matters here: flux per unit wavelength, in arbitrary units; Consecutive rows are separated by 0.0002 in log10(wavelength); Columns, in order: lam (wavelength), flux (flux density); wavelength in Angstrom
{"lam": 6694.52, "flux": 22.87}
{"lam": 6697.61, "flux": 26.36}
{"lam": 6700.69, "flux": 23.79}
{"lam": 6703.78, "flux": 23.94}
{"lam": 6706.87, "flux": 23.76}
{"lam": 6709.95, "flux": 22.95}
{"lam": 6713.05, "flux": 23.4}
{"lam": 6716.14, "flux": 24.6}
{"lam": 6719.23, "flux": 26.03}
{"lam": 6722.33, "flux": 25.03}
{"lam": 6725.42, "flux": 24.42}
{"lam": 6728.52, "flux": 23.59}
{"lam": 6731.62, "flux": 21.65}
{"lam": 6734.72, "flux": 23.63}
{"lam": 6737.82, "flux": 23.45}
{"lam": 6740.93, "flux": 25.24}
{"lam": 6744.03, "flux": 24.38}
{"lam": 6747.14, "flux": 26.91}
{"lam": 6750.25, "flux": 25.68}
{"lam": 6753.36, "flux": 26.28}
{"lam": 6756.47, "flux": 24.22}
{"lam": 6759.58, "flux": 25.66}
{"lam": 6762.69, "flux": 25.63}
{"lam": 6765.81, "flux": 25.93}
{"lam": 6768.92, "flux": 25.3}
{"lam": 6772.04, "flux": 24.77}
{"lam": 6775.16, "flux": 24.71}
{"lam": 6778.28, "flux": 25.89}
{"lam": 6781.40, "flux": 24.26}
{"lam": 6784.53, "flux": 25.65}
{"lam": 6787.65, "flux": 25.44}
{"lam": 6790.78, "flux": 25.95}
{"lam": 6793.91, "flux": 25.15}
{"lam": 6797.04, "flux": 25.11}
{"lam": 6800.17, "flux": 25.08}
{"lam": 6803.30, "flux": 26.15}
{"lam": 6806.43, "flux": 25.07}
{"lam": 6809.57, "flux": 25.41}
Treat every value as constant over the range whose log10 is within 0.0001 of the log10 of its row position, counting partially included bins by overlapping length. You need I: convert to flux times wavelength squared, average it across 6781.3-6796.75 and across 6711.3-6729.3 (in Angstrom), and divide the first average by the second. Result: 1.1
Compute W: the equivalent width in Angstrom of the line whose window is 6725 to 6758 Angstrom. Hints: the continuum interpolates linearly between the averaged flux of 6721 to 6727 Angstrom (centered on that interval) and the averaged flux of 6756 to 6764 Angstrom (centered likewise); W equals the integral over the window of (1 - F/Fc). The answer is 0.67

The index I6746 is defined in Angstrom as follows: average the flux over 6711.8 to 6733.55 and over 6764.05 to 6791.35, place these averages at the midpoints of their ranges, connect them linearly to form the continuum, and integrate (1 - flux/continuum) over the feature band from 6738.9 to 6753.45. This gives -0.6 Angstrom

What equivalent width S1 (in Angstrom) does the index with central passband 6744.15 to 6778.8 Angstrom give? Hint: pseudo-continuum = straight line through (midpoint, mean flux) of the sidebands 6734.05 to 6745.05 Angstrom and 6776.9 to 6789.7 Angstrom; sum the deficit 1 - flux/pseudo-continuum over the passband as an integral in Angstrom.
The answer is -1.0 Angstrom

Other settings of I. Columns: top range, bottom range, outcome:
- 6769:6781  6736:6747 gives 1.03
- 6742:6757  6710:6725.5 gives 1.05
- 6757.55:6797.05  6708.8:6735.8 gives 1.08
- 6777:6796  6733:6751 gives 1.04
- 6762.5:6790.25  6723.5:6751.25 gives 1.05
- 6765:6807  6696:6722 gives 1.06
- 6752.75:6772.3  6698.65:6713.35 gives 1.09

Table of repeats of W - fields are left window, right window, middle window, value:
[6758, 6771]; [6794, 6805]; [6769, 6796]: 0.3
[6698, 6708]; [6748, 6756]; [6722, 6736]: 0.8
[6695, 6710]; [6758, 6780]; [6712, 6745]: 0.7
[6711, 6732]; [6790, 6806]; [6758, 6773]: -0.3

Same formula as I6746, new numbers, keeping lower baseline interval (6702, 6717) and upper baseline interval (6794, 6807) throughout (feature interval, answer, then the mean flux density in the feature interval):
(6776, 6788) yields -0.1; 25.3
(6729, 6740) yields 0.5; 23.1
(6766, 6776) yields -0.1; 25.1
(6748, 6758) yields -0.4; 25.5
